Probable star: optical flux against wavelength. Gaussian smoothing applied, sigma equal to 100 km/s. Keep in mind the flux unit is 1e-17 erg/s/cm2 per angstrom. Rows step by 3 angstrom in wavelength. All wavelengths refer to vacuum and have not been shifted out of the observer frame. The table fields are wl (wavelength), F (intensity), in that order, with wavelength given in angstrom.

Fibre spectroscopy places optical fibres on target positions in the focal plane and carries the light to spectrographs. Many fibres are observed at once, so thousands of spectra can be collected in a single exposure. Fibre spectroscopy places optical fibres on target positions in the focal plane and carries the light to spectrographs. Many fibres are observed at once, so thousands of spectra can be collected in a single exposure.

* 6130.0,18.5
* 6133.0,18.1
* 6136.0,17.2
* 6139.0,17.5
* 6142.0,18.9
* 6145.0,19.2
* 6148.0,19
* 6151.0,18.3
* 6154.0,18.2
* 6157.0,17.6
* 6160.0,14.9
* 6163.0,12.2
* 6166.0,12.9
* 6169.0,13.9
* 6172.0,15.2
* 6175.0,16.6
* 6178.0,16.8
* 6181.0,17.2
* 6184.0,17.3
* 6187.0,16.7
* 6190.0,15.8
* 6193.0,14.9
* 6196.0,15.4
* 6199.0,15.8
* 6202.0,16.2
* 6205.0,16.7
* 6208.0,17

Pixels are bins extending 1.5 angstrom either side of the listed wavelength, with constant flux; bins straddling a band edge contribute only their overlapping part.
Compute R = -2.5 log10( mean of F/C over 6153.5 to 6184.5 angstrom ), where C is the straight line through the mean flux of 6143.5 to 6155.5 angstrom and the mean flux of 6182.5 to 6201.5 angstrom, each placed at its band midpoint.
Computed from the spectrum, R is 0.12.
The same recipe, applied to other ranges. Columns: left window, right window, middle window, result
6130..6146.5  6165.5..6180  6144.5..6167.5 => 0.02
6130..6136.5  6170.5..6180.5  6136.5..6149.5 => -0.06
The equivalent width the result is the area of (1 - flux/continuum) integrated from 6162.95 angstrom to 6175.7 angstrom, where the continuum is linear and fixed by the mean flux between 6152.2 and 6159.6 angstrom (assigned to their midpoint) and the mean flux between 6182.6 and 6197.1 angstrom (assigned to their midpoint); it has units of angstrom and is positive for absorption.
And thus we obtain 2.0 angstrom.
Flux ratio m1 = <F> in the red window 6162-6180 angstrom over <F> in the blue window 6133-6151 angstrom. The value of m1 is 0.8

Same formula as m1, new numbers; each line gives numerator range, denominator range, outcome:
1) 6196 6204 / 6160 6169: 1.21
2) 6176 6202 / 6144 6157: 0.88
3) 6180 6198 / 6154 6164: 1.04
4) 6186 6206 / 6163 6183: 1.04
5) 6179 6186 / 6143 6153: 0.91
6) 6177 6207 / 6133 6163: 0.93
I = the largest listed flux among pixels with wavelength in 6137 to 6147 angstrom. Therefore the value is 19.2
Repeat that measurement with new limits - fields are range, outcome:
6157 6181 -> 17.6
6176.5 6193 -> 17.3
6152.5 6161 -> 18.2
